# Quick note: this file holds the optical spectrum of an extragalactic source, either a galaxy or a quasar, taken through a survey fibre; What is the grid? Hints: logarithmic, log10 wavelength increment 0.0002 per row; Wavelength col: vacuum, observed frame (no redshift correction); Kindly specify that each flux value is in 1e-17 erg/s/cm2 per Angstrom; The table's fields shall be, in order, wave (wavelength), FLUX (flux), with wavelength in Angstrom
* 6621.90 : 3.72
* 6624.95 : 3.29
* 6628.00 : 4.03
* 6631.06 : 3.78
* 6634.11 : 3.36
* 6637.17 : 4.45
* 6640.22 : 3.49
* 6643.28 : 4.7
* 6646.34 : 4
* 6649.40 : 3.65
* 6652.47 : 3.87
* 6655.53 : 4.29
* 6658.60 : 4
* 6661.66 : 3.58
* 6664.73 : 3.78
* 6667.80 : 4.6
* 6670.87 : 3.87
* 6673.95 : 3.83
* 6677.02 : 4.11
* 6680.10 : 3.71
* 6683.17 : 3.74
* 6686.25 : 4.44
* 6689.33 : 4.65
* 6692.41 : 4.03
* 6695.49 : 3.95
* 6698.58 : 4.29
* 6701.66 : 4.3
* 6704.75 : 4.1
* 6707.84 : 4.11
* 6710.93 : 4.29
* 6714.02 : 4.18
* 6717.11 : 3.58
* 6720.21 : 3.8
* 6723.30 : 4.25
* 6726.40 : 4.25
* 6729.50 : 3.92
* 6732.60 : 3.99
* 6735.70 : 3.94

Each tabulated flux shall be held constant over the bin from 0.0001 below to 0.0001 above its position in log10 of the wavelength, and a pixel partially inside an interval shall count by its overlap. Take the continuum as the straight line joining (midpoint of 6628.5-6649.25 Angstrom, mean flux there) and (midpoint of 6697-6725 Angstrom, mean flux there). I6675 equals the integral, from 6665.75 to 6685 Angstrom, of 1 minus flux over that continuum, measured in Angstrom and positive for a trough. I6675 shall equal 0.2 Angstrom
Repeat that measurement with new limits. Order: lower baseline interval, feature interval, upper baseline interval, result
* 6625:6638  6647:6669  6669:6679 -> -0.37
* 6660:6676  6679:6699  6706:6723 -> -0.72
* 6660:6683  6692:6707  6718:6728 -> -0.54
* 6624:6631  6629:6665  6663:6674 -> -0.51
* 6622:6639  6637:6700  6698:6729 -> -1.88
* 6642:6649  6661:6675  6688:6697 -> 0.85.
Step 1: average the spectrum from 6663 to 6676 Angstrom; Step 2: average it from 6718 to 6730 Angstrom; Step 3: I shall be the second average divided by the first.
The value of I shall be 1.01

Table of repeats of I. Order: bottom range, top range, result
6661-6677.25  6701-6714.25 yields 1.06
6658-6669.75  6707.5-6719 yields 1.01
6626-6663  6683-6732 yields 1.05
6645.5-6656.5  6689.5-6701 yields 1.06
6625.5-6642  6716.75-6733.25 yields 1.05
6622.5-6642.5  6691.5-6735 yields 1.08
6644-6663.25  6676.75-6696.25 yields 1.04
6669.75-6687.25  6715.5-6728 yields 1.01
